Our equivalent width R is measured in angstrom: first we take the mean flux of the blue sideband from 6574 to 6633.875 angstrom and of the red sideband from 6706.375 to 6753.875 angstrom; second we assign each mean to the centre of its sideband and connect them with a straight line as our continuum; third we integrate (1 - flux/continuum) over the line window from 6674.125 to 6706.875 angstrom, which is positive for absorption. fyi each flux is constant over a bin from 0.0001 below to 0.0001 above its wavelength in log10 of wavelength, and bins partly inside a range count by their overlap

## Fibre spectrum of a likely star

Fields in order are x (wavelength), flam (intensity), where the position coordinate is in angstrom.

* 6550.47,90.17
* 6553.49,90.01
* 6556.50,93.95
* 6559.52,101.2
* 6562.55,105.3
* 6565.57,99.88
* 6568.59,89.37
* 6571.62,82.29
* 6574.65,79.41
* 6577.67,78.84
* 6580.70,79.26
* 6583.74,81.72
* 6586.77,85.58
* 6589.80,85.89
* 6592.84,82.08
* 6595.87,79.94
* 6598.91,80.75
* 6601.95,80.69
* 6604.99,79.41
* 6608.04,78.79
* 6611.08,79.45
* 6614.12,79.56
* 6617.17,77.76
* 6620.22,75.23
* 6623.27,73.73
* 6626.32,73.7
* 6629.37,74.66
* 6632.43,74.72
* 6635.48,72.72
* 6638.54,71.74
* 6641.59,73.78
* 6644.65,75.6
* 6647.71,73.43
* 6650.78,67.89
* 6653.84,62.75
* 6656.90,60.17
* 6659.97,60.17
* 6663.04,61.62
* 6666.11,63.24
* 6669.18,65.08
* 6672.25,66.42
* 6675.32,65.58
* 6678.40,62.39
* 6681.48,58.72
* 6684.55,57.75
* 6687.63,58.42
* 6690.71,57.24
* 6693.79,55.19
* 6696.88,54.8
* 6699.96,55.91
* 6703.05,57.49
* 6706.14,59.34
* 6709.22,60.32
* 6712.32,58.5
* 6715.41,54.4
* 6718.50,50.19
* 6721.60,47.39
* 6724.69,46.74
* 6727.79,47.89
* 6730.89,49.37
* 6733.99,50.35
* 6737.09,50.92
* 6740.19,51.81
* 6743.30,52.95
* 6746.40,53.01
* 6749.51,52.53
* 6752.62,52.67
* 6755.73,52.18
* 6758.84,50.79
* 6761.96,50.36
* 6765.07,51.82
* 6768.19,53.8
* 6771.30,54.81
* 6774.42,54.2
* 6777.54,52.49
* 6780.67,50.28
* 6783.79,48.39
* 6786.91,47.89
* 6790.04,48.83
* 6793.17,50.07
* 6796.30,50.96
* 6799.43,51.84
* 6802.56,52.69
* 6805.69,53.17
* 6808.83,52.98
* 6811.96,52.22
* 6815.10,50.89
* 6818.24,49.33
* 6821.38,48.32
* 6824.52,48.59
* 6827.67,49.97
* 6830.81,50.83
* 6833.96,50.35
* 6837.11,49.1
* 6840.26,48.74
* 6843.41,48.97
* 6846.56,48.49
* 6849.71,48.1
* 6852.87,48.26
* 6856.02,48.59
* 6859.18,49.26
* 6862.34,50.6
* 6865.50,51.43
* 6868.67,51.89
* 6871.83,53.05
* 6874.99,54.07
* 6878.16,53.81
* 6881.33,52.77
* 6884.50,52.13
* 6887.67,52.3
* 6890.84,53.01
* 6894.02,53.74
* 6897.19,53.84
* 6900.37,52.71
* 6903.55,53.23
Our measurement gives 1.21 angstrom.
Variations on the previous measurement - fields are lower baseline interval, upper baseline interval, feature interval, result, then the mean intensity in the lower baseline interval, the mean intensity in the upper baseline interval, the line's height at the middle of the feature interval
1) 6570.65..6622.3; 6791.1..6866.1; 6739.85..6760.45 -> 2.7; 80.3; 50.1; 60.3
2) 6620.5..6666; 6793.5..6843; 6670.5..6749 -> 9.1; 69.7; 50.6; 62.4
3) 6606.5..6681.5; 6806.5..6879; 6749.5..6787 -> 3.9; 70.2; 50.3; 57.8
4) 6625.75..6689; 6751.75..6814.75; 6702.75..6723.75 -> 1.7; 66.6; 51.6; 59.9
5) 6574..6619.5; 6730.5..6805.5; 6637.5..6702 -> 4.9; 80.5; 51.5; 68.2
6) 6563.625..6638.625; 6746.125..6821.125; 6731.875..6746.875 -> 1.7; 80.2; 51.5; 58.5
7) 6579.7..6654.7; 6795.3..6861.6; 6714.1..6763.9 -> 8.5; 76.9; 50.1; 61.4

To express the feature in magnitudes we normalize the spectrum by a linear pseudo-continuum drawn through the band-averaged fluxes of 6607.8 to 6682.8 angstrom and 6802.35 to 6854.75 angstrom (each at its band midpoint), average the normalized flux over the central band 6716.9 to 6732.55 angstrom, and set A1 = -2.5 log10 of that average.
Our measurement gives 0.26 mag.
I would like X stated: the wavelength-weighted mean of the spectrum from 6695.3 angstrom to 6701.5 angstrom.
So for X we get 55.3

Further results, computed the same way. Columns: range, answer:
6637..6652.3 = 72.5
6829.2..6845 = 49.6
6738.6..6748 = 52.6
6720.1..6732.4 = 47.9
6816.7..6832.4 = 49.4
